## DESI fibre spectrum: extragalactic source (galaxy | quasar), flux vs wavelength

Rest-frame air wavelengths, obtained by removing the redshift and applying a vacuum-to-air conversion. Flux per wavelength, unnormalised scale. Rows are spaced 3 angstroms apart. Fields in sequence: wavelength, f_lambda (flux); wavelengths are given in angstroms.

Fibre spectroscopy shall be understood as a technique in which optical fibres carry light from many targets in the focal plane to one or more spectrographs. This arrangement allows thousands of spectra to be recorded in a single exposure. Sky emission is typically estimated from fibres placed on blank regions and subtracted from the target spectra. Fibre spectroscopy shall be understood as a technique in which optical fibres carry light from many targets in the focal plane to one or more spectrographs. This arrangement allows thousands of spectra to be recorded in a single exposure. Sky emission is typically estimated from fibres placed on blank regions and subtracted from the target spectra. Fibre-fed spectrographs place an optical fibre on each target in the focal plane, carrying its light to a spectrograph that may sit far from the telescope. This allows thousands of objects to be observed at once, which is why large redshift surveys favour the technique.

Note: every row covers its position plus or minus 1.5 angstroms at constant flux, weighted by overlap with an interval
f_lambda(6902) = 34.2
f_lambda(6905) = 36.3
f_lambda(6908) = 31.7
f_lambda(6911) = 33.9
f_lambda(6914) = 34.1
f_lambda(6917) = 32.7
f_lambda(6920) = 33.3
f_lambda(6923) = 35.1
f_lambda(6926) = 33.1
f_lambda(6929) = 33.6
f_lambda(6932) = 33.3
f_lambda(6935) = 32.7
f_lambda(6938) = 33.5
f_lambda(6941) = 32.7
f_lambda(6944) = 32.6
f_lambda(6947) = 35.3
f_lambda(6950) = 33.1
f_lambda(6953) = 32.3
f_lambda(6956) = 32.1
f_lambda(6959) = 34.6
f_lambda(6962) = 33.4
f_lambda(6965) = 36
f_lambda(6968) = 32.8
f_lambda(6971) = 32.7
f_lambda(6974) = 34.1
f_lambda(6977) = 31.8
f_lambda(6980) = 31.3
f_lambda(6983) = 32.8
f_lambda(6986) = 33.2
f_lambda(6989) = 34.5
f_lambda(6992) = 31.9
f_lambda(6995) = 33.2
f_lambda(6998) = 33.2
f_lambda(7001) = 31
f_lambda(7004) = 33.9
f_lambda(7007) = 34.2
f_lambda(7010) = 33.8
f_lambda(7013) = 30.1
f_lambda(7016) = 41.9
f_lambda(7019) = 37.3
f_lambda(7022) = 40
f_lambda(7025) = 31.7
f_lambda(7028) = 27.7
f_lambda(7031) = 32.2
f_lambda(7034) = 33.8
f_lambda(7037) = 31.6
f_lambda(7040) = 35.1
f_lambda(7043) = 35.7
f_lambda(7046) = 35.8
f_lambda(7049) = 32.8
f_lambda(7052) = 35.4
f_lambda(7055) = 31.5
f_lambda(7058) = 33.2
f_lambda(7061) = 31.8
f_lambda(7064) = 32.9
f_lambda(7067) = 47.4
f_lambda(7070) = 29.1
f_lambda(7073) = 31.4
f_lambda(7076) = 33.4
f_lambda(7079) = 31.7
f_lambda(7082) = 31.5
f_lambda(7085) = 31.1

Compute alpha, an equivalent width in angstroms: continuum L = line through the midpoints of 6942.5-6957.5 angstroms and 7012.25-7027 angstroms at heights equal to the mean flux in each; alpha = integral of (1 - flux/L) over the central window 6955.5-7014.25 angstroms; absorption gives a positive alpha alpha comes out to 2.7 angstroms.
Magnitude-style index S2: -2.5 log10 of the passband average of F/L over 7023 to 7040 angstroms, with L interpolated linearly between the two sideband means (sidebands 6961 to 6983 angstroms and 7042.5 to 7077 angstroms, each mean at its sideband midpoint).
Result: 0.06 mag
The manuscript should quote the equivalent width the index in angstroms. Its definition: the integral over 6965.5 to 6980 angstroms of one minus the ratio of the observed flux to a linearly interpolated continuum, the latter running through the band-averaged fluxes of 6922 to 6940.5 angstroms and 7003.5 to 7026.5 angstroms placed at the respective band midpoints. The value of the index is 0.6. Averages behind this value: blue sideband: 33.5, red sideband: 35.4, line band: 32.9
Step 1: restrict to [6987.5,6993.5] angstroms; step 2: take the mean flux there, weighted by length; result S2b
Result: 33.2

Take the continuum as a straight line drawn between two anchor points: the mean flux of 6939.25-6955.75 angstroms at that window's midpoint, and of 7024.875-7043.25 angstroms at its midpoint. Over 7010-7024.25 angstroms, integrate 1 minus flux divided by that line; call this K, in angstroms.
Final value -1.8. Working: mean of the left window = 33.1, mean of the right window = 32.4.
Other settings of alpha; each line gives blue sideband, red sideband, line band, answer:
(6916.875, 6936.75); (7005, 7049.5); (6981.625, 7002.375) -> 0.7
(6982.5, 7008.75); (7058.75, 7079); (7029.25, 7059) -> 0.1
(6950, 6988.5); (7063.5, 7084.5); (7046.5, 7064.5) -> 0.3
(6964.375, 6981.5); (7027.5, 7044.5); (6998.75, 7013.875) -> 0.1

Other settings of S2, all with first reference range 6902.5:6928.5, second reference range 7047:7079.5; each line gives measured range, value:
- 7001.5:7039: -0.01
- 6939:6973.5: 0.01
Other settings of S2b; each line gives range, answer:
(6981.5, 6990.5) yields 33.5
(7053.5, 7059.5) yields 32.4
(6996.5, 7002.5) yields 32.1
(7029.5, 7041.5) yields 33.2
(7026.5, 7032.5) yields 29.9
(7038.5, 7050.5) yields 34.9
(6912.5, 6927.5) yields 33.7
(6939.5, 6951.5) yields 33.4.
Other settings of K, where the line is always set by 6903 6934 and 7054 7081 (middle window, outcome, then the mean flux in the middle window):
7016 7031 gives -0.5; 34.8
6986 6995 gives 0.1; 33.2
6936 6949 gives 0.1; 33.5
